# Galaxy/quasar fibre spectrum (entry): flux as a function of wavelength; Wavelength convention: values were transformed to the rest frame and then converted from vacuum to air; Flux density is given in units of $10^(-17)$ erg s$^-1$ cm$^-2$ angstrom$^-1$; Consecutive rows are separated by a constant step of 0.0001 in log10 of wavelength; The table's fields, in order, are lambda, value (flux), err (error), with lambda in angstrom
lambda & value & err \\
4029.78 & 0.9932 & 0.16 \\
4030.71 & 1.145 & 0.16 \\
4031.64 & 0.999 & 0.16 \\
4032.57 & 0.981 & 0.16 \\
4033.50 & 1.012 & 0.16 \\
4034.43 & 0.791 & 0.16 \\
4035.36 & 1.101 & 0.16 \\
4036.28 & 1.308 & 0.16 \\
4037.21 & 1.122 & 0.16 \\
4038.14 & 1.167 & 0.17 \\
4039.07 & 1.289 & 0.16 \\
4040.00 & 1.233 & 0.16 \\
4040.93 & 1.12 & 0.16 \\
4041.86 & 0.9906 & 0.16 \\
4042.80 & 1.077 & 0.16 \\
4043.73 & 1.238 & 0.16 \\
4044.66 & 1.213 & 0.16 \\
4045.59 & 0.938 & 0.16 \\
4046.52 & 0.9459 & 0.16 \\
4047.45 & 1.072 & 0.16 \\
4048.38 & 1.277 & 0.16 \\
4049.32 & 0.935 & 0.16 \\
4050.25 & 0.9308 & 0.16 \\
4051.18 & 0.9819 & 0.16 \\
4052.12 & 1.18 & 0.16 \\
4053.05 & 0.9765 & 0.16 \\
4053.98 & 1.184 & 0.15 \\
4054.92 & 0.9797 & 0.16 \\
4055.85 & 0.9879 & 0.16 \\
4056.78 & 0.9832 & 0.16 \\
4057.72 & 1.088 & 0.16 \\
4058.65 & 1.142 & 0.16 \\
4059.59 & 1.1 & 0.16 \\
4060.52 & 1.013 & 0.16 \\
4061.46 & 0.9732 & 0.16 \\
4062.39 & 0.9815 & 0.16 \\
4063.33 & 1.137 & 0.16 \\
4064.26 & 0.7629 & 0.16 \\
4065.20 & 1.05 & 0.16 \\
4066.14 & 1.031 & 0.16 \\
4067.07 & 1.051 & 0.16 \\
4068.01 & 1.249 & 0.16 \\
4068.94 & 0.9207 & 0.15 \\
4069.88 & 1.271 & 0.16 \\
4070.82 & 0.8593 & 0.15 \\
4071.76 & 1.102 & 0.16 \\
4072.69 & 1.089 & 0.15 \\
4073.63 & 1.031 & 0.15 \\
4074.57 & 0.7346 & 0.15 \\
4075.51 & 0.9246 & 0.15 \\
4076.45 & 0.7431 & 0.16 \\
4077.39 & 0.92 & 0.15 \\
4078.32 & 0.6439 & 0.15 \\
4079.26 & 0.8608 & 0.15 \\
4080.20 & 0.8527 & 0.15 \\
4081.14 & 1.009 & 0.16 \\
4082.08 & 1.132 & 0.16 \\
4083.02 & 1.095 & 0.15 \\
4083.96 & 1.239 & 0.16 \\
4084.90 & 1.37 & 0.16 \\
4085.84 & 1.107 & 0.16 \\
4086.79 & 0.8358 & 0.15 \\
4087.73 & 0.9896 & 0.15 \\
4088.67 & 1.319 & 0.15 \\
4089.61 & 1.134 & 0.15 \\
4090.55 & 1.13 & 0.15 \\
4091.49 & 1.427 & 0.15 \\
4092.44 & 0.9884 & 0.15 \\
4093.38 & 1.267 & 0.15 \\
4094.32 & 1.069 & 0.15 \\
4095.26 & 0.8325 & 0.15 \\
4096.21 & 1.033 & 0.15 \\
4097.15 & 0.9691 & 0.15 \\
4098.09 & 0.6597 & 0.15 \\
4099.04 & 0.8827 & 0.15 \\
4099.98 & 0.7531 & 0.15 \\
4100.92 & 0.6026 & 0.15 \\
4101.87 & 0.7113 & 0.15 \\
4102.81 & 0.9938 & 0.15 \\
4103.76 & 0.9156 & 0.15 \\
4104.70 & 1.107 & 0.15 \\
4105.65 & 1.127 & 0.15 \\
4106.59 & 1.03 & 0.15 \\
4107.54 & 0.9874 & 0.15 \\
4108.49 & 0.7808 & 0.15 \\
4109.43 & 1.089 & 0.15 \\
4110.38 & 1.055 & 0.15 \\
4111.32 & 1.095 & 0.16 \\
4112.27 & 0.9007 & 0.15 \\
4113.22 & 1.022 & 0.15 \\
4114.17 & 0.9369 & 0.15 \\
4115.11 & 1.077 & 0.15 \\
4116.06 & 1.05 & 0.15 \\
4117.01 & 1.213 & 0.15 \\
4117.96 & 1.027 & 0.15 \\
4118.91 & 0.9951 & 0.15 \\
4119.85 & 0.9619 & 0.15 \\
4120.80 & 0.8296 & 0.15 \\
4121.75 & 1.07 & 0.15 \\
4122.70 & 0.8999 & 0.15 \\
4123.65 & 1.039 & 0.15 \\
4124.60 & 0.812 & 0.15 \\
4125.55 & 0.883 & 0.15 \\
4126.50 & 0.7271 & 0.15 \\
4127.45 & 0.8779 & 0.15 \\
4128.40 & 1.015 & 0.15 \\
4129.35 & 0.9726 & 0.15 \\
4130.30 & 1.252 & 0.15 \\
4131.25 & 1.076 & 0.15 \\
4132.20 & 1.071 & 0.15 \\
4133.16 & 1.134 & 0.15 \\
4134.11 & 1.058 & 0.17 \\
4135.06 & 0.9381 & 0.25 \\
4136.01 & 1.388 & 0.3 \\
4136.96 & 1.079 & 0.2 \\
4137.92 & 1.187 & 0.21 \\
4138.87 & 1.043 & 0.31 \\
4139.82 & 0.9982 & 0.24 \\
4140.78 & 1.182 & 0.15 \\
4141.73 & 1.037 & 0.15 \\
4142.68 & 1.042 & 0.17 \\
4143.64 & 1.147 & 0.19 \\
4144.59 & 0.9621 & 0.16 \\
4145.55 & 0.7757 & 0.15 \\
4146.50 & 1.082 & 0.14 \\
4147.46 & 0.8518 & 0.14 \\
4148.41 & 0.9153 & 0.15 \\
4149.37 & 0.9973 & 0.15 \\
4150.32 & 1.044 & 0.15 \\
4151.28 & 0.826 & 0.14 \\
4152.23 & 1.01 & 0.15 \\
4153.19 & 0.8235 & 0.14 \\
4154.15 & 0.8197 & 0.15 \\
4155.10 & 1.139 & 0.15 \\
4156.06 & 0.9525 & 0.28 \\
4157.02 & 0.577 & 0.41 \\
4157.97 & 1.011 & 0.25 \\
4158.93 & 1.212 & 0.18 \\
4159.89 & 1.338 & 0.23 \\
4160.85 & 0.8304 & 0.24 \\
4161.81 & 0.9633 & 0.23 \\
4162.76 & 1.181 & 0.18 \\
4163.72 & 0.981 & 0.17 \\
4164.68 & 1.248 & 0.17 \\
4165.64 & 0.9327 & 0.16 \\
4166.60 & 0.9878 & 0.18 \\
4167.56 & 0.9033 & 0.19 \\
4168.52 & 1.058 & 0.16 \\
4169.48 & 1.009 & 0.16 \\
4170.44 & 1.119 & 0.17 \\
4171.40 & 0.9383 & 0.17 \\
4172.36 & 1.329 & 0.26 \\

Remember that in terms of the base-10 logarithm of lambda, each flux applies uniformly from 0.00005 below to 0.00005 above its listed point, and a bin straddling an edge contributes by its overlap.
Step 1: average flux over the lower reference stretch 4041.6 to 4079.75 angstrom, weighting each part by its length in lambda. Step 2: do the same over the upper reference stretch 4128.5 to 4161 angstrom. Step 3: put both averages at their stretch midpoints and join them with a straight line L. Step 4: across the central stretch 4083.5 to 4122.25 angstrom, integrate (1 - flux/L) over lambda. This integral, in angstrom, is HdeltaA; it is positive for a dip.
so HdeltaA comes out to 0.2 angstrom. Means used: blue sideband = 1.01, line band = 1.01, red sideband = 1.02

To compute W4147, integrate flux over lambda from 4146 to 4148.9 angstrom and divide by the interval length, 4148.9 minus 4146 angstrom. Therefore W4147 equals 0.948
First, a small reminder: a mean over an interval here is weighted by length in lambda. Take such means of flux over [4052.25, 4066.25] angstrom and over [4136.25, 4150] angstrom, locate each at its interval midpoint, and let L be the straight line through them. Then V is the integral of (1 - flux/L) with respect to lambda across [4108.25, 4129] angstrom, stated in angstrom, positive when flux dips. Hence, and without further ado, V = 1.12 angstrom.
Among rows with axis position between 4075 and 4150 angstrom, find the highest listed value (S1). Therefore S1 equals 1.427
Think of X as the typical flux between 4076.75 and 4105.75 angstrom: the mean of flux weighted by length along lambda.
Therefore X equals 0.996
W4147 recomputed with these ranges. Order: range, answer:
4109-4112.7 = 1.04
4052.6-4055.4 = 1.05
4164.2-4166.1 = 1.09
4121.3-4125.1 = 0.953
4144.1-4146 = 0.872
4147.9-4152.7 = 0.959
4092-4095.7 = 1.04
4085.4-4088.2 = 0.974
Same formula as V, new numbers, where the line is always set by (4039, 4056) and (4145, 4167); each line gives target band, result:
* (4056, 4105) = 2.2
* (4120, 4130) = 0.9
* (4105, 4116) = 0.1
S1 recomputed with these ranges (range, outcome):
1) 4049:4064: 1.184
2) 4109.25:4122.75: 1.213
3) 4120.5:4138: 1.388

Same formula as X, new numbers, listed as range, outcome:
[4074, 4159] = 0.992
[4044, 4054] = 1.06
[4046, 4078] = 1.02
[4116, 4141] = 1.03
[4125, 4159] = 1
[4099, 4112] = 0.94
